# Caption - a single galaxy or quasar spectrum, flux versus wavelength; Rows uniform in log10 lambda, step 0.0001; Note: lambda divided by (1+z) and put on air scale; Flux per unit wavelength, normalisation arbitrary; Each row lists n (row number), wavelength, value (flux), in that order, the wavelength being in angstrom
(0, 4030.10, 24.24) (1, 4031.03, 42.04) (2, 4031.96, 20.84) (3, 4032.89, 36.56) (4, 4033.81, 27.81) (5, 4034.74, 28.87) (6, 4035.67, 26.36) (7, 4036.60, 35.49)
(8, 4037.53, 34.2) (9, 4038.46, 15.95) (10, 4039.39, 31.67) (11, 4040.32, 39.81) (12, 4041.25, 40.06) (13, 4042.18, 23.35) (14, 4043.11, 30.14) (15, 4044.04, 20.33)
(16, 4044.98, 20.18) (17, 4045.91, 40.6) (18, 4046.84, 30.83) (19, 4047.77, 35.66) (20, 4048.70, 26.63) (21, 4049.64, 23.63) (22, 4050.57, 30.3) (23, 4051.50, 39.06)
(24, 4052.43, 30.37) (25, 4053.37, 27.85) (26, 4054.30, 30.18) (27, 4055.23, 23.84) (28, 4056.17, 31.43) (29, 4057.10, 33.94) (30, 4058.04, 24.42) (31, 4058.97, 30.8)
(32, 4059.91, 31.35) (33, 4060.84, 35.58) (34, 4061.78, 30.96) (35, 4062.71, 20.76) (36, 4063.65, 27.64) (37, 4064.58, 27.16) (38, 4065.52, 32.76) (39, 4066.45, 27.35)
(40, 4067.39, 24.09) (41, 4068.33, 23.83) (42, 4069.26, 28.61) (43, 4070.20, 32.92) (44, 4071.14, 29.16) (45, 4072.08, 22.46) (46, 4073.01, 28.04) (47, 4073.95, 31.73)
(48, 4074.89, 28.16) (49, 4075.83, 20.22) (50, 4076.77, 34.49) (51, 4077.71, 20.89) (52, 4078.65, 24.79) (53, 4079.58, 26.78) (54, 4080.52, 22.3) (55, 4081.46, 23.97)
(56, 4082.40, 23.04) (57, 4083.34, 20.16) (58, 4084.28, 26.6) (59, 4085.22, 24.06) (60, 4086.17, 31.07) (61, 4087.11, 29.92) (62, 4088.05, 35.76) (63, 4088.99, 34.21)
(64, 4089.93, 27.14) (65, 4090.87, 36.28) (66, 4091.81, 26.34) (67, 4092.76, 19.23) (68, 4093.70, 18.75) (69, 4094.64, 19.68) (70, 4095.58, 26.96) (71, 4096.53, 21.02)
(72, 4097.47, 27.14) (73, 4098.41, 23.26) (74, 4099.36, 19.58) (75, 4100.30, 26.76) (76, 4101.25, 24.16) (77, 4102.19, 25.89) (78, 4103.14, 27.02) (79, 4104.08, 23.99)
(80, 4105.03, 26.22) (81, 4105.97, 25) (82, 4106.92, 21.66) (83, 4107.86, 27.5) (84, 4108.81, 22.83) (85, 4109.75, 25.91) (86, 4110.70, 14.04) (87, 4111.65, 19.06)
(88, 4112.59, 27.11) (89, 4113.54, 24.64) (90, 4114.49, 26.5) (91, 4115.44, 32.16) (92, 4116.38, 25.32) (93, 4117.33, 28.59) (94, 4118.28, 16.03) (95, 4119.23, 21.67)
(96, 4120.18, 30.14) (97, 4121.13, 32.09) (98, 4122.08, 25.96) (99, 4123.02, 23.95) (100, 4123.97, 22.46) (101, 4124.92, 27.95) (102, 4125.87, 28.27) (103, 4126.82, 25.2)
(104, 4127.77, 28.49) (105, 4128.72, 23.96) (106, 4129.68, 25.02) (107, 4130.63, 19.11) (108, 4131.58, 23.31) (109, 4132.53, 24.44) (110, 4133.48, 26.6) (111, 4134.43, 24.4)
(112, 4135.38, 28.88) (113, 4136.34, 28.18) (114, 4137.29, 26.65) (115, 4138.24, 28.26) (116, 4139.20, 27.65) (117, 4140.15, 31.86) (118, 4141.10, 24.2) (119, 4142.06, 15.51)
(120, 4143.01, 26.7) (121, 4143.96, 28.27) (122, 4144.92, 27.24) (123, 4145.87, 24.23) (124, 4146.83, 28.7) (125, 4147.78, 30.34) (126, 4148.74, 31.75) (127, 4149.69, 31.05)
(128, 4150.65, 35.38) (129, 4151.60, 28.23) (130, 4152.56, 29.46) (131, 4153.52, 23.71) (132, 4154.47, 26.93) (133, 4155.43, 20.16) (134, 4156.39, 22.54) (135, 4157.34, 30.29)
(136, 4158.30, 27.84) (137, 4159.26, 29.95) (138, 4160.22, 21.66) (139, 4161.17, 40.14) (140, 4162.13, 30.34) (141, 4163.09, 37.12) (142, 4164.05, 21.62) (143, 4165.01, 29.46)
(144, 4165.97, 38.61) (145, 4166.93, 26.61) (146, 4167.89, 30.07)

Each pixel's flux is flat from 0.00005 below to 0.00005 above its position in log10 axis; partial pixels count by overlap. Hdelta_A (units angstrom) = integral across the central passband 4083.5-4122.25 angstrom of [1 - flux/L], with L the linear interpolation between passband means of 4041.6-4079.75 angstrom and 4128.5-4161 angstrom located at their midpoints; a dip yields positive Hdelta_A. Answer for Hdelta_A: 2.9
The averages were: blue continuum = 28.4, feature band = 25.5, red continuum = 26.7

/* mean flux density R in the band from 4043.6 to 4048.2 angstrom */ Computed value 29.5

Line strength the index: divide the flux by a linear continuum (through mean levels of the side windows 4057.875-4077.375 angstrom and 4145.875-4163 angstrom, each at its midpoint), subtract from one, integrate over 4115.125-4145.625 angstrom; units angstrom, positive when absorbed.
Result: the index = 3.0 angstrom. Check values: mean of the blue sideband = 28.2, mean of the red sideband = 28.8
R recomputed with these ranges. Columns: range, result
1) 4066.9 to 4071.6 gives 27.7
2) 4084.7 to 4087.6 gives 28.3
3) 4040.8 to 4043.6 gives 31.1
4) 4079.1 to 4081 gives 24.6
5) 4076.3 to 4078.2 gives 27.6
